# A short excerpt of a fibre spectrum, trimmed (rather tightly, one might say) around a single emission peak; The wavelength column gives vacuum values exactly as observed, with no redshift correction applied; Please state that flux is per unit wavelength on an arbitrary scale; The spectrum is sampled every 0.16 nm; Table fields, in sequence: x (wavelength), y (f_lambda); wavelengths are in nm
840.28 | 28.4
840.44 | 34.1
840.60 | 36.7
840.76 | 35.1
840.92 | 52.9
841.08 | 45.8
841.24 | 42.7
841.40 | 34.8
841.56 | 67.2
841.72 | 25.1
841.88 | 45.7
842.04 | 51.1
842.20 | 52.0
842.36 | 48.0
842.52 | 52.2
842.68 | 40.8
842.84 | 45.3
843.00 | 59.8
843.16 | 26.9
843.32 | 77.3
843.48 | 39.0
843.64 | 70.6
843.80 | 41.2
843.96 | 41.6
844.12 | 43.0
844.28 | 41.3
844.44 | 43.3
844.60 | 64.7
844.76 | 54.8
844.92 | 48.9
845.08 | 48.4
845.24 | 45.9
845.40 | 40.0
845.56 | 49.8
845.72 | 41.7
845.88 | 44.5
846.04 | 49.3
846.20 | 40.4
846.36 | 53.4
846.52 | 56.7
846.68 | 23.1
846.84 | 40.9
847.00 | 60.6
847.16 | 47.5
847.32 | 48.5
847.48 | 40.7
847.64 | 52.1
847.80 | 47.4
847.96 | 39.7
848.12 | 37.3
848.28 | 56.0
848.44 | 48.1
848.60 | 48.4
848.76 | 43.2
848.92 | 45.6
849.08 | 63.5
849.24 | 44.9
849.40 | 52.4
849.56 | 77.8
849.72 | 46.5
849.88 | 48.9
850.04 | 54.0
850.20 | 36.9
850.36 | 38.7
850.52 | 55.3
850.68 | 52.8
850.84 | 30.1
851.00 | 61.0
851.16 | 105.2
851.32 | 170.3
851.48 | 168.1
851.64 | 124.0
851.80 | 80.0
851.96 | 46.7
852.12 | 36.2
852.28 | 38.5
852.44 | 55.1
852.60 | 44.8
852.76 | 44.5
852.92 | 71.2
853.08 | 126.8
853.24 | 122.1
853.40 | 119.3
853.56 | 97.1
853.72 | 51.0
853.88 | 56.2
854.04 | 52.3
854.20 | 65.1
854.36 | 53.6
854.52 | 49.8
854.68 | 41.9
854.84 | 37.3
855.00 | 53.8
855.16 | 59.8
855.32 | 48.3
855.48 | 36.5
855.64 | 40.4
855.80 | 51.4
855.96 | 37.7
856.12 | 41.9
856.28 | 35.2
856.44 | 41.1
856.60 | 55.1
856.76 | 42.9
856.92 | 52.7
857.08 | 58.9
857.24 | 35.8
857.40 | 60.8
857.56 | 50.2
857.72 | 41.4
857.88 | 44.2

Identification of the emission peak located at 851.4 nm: [S II] 6716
